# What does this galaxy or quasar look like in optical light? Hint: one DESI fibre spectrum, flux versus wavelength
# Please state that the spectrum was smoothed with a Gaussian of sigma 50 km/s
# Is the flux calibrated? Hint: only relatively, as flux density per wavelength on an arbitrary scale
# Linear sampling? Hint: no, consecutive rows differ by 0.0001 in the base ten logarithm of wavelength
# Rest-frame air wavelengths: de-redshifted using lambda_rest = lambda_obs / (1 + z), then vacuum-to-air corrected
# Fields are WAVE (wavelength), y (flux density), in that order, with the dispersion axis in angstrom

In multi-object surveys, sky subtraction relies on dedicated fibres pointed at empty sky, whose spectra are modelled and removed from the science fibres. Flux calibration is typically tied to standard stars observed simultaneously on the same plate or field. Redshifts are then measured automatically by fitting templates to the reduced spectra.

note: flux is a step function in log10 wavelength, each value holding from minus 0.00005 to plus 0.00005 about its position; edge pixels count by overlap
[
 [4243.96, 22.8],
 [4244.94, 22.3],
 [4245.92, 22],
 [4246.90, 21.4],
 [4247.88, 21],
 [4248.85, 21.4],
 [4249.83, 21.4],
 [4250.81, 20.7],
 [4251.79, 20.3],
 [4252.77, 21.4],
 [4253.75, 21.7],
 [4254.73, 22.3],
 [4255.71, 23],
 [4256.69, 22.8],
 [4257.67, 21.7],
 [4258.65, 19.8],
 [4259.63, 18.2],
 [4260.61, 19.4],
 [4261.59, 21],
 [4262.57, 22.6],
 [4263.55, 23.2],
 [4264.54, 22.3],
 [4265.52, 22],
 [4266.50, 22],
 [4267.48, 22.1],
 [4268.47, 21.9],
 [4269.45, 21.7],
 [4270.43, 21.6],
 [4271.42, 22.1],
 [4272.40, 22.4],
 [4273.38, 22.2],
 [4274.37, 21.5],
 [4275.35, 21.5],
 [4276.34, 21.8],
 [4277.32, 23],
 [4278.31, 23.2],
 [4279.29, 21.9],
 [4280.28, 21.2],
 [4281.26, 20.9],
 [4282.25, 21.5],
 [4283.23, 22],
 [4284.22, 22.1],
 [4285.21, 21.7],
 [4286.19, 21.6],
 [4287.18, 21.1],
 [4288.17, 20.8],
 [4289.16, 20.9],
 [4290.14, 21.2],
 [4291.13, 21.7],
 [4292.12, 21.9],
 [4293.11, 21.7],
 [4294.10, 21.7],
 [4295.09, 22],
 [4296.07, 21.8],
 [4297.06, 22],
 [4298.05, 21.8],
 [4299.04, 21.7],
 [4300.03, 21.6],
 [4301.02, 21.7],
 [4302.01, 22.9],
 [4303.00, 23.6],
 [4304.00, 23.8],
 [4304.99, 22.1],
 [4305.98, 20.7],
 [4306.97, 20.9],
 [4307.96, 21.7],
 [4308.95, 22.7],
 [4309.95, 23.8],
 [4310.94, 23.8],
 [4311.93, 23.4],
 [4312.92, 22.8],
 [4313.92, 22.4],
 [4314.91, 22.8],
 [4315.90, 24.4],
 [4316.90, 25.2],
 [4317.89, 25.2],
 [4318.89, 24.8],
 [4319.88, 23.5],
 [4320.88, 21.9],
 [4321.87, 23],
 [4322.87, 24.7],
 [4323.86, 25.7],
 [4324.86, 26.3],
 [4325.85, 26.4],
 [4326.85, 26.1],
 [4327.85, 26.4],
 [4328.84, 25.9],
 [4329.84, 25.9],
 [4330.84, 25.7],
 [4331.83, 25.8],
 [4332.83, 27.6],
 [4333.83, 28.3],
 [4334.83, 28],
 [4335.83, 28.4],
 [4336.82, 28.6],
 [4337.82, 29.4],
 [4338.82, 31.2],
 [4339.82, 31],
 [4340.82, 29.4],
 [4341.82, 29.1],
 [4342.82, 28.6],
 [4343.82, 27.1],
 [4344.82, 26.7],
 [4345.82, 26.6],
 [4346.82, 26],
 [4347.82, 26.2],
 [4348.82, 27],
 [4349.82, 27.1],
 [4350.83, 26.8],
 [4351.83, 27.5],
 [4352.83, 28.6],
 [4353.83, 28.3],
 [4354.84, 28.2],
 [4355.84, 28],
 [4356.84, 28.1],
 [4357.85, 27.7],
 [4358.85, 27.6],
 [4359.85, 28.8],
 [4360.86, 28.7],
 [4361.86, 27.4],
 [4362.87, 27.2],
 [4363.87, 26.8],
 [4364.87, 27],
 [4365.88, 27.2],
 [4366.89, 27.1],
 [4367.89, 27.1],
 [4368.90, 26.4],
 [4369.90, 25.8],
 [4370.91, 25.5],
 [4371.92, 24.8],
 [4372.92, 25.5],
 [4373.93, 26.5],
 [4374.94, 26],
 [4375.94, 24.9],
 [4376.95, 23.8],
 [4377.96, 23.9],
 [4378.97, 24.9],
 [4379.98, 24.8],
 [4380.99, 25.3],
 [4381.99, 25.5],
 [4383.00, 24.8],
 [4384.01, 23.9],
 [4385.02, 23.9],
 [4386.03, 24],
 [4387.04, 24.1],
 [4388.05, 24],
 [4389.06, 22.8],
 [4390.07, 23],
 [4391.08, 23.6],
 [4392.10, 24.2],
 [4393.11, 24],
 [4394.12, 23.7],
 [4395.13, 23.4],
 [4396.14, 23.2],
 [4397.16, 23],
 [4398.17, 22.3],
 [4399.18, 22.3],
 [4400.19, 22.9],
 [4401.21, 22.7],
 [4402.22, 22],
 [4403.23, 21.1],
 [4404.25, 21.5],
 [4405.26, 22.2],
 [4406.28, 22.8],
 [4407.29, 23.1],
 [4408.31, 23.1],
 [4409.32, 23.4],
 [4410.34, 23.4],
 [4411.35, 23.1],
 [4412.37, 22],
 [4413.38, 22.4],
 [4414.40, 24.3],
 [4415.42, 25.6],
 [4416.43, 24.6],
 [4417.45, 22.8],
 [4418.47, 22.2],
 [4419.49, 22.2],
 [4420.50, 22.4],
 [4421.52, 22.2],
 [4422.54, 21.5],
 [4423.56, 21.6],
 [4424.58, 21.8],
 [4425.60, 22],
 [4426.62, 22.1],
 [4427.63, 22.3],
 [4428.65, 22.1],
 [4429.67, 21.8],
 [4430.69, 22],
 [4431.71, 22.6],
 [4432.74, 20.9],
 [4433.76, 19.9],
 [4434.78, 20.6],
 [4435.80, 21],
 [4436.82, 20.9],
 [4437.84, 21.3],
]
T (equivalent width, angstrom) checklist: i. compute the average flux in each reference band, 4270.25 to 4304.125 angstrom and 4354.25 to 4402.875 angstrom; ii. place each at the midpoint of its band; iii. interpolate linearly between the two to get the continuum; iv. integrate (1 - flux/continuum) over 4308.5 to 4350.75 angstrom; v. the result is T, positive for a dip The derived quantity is -4.8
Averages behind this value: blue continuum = 21.9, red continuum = 25.2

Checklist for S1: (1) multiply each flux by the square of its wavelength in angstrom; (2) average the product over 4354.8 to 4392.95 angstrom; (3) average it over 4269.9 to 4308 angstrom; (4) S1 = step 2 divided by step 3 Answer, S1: 1.22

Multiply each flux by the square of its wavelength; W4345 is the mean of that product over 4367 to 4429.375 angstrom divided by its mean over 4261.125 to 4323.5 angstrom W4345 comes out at 1.11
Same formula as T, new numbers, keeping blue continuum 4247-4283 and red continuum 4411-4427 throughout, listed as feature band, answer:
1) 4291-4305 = -0.2 angstrom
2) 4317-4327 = -1.2 angstrom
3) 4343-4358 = -3.5 angstrom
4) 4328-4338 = -2.3 angstrom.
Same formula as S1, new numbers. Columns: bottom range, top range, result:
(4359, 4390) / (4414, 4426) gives 0.91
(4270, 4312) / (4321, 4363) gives 1.28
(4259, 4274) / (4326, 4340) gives 1.32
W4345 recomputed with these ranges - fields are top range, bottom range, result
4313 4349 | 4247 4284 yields 1.26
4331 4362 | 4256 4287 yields 1.33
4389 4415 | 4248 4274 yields 1.13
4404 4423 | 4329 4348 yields 0.85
